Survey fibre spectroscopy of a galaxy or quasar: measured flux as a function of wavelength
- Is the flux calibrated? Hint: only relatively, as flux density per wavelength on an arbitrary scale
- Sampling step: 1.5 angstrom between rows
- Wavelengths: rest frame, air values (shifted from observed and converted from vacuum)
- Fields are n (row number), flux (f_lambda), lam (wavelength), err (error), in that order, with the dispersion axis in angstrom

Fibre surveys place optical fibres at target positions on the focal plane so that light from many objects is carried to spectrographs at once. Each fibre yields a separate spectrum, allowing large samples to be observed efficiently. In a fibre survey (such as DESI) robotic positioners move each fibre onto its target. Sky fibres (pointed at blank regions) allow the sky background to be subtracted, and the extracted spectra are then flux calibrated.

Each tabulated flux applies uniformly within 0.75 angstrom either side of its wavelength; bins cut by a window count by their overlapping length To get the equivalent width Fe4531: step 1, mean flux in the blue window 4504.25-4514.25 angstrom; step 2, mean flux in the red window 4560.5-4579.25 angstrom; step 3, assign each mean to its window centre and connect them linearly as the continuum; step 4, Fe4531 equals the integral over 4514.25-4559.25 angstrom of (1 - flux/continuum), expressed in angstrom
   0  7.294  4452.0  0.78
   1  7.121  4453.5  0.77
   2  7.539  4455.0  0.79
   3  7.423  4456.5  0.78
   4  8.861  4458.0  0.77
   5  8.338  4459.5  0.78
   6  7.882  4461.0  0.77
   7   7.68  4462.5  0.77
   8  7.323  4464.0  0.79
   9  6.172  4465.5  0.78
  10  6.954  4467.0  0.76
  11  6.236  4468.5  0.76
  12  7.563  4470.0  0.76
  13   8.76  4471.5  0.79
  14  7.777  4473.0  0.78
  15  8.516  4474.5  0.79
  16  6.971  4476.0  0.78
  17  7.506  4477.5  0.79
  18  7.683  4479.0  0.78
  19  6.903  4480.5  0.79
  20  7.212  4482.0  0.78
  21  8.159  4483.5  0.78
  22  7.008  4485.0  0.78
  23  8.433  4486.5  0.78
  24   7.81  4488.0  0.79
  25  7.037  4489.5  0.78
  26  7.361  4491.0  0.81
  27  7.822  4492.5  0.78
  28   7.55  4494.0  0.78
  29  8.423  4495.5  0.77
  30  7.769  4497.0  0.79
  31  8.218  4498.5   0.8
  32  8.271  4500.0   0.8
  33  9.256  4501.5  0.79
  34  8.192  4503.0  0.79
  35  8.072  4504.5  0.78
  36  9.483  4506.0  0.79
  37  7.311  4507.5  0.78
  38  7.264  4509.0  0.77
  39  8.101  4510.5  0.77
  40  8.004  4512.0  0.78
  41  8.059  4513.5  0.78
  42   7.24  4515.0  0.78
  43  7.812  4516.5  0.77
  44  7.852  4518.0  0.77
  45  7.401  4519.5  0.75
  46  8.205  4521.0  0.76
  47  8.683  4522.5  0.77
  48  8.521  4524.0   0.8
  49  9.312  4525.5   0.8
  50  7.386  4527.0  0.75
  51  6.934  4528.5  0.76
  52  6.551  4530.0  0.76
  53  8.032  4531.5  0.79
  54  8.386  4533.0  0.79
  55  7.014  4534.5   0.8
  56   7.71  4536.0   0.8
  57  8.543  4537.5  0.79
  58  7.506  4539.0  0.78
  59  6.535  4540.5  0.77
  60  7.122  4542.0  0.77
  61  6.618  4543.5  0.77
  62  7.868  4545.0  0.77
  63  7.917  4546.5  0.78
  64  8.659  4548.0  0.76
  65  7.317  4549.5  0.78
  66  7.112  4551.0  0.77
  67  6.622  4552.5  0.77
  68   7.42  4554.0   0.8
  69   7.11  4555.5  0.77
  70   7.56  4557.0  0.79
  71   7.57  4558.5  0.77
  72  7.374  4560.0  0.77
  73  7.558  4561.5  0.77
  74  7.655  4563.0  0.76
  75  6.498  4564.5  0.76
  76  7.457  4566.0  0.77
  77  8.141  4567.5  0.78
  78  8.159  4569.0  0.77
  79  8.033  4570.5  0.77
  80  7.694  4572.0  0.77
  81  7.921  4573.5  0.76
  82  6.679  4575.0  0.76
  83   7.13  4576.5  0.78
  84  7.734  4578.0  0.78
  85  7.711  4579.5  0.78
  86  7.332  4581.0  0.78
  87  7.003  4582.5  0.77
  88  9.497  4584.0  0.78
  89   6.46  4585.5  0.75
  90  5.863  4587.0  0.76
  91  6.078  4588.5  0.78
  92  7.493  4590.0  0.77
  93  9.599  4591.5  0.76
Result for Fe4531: 1.2 angstrom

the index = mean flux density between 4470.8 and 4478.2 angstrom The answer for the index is 7.9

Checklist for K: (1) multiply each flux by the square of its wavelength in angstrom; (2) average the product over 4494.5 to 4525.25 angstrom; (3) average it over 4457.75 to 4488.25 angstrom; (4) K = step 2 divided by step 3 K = 1.1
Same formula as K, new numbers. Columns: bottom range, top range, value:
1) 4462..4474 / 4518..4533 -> 1.11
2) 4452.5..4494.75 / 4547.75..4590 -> 1.02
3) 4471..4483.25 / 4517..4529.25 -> 1.07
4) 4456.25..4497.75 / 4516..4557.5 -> 1.03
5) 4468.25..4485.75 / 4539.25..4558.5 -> 1.00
